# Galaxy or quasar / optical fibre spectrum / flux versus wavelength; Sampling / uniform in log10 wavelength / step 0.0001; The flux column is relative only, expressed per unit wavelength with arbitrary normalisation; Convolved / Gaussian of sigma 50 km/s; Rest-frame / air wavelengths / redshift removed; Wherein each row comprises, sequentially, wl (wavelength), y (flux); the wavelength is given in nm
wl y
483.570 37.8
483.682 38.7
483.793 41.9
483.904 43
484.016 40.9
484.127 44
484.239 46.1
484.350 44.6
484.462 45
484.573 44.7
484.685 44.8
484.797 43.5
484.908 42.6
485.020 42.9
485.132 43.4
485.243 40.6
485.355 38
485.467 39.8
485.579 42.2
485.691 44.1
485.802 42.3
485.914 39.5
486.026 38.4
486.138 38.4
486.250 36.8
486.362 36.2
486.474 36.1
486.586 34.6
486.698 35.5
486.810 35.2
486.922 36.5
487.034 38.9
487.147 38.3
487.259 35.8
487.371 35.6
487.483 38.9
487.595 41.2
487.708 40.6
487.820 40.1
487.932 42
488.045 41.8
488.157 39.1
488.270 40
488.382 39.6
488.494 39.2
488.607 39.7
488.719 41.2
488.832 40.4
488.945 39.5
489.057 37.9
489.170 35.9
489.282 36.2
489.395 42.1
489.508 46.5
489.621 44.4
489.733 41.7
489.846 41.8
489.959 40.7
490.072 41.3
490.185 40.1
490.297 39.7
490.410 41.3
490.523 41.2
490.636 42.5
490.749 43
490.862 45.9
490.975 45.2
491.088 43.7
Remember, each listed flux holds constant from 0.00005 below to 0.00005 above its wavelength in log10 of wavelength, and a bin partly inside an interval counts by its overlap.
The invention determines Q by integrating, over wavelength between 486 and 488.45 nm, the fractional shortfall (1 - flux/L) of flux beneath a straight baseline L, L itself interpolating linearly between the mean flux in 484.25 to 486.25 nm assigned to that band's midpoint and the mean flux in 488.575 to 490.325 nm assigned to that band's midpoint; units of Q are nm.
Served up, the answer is 0.188 nm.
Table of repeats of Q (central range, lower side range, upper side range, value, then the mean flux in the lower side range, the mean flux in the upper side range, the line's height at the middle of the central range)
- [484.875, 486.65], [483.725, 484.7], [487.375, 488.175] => 0.11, 43.8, 40.3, 42.3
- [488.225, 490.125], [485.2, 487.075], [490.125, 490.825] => 0.00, 38.4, 41.5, 40.5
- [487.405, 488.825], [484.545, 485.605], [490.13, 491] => 0.07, 42.2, 42.3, 42.2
